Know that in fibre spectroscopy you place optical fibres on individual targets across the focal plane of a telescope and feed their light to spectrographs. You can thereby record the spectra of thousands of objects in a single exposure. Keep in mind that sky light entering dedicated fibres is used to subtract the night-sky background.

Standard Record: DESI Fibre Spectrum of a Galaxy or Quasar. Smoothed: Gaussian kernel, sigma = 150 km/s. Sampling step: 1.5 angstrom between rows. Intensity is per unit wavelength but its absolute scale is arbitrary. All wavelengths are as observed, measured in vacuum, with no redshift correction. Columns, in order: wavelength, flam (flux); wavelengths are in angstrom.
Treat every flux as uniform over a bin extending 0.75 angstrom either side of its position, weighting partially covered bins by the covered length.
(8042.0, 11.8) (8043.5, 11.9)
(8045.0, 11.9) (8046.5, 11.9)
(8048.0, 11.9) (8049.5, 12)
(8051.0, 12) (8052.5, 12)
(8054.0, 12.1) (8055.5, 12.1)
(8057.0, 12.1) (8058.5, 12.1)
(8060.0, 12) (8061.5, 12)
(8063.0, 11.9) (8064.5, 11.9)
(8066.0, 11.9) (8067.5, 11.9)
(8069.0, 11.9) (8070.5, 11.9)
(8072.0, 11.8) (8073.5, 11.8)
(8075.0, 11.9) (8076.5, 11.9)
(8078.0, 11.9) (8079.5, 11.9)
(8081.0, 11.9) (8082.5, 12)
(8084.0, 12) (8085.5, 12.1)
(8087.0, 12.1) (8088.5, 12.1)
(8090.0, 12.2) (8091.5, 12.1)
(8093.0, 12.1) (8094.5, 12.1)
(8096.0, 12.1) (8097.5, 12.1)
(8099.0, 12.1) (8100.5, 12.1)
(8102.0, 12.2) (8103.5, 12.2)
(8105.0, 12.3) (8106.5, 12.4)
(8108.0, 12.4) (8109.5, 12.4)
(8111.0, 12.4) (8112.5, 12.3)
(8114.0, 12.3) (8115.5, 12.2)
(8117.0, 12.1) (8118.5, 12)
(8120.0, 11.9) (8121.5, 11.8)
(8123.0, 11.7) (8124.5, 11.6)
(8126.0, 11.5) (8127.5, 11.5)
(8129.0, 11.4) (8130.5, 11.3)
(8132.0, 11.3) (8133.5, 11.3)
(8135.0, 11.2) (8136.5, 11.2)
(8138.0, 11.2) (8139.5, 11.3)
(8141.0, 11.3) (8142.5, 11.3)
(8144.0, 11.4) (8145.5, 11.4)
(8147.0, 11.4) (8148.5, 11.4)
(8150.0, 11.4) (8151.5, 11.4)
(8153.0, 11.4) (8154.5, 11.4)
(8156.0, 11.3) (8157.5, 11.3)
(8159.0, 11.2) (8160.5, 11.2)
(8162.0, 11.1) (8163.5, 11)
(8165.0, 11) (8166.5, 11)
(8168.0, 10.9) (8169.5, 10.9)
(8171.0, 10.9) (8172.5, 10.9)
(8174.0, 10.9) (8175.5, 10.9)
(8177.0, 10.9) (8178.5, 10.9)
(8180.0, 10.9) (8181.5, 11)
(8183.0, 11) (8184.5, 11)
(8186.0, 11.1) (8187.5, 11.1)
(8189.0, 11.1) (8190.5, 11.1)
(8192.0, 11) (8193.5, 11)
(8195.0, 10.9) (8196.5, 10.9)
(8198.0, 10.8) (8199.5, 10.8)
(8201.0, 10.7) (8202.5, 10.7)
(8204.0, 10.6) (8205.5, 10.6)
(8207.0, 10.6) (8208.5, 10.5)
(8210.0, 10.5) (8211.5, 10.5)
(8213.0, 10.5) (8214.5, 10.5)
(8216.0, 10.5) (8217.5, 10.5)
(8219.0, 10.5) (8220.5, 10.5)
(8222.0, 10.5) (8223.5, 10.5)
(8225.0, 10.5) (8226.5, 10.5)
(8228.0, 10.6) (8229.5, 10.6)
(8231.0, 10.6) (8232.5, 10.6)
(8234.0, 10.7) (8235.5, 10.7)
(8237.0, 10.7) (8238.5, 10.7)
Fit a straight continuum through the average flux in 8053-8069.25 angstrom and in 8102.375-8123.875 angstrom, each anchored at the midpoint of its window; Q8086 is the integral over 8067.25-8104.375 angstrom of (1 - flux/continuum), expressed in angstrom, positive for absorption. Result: 0.2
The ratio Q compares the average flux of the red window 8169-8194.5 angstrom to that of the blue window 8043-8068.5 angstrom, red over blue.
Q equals 0.9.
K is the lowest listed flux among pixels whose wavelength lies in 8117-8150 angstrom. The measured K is 11.2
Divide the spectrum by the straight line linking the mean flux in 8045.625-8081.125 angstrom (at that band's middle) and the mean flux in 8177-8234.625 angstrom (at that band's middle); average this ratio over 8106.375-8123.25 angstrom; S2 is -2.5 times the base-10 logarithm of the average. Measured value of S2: -0.06 mag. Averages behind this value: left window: 11.9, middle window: 12.2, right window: 10.7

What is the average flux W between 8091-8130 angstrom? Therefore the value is 12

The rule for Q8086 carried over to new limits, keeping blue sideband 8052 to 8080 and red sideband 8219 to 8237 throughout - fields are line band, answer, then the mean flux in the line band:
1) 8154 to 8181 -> 0.1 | 11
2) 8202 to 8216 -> 0.2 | 10.5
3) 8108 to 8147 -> -0.8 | 11.7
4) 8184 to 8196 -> -0.2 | 11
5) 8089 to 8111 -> -1.0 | 12.2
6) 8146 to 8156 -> -0.1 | 11.4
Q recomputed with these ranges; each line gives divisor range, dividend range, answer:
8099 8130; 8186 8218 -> 0.89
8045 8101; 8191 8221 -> 0.89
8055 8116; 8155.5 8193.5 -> 0.91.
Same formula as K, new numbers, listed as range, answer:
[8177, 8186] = 10.9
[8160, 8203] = 10.7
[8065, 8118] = 11.8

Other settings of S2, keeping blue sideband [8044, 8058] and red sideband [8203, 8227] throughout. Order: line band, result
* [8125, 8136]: -0.007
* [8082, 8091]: -0.037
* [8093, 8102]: -0.048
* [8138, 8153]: -0.021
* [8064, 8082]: -0.008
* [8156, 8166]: -0.013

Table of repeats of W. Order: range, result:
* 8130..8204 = 11.1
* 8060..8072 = 11.9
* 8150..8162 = 11.3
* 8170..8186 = 10.9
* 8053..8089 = 12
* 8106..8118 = 12.3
